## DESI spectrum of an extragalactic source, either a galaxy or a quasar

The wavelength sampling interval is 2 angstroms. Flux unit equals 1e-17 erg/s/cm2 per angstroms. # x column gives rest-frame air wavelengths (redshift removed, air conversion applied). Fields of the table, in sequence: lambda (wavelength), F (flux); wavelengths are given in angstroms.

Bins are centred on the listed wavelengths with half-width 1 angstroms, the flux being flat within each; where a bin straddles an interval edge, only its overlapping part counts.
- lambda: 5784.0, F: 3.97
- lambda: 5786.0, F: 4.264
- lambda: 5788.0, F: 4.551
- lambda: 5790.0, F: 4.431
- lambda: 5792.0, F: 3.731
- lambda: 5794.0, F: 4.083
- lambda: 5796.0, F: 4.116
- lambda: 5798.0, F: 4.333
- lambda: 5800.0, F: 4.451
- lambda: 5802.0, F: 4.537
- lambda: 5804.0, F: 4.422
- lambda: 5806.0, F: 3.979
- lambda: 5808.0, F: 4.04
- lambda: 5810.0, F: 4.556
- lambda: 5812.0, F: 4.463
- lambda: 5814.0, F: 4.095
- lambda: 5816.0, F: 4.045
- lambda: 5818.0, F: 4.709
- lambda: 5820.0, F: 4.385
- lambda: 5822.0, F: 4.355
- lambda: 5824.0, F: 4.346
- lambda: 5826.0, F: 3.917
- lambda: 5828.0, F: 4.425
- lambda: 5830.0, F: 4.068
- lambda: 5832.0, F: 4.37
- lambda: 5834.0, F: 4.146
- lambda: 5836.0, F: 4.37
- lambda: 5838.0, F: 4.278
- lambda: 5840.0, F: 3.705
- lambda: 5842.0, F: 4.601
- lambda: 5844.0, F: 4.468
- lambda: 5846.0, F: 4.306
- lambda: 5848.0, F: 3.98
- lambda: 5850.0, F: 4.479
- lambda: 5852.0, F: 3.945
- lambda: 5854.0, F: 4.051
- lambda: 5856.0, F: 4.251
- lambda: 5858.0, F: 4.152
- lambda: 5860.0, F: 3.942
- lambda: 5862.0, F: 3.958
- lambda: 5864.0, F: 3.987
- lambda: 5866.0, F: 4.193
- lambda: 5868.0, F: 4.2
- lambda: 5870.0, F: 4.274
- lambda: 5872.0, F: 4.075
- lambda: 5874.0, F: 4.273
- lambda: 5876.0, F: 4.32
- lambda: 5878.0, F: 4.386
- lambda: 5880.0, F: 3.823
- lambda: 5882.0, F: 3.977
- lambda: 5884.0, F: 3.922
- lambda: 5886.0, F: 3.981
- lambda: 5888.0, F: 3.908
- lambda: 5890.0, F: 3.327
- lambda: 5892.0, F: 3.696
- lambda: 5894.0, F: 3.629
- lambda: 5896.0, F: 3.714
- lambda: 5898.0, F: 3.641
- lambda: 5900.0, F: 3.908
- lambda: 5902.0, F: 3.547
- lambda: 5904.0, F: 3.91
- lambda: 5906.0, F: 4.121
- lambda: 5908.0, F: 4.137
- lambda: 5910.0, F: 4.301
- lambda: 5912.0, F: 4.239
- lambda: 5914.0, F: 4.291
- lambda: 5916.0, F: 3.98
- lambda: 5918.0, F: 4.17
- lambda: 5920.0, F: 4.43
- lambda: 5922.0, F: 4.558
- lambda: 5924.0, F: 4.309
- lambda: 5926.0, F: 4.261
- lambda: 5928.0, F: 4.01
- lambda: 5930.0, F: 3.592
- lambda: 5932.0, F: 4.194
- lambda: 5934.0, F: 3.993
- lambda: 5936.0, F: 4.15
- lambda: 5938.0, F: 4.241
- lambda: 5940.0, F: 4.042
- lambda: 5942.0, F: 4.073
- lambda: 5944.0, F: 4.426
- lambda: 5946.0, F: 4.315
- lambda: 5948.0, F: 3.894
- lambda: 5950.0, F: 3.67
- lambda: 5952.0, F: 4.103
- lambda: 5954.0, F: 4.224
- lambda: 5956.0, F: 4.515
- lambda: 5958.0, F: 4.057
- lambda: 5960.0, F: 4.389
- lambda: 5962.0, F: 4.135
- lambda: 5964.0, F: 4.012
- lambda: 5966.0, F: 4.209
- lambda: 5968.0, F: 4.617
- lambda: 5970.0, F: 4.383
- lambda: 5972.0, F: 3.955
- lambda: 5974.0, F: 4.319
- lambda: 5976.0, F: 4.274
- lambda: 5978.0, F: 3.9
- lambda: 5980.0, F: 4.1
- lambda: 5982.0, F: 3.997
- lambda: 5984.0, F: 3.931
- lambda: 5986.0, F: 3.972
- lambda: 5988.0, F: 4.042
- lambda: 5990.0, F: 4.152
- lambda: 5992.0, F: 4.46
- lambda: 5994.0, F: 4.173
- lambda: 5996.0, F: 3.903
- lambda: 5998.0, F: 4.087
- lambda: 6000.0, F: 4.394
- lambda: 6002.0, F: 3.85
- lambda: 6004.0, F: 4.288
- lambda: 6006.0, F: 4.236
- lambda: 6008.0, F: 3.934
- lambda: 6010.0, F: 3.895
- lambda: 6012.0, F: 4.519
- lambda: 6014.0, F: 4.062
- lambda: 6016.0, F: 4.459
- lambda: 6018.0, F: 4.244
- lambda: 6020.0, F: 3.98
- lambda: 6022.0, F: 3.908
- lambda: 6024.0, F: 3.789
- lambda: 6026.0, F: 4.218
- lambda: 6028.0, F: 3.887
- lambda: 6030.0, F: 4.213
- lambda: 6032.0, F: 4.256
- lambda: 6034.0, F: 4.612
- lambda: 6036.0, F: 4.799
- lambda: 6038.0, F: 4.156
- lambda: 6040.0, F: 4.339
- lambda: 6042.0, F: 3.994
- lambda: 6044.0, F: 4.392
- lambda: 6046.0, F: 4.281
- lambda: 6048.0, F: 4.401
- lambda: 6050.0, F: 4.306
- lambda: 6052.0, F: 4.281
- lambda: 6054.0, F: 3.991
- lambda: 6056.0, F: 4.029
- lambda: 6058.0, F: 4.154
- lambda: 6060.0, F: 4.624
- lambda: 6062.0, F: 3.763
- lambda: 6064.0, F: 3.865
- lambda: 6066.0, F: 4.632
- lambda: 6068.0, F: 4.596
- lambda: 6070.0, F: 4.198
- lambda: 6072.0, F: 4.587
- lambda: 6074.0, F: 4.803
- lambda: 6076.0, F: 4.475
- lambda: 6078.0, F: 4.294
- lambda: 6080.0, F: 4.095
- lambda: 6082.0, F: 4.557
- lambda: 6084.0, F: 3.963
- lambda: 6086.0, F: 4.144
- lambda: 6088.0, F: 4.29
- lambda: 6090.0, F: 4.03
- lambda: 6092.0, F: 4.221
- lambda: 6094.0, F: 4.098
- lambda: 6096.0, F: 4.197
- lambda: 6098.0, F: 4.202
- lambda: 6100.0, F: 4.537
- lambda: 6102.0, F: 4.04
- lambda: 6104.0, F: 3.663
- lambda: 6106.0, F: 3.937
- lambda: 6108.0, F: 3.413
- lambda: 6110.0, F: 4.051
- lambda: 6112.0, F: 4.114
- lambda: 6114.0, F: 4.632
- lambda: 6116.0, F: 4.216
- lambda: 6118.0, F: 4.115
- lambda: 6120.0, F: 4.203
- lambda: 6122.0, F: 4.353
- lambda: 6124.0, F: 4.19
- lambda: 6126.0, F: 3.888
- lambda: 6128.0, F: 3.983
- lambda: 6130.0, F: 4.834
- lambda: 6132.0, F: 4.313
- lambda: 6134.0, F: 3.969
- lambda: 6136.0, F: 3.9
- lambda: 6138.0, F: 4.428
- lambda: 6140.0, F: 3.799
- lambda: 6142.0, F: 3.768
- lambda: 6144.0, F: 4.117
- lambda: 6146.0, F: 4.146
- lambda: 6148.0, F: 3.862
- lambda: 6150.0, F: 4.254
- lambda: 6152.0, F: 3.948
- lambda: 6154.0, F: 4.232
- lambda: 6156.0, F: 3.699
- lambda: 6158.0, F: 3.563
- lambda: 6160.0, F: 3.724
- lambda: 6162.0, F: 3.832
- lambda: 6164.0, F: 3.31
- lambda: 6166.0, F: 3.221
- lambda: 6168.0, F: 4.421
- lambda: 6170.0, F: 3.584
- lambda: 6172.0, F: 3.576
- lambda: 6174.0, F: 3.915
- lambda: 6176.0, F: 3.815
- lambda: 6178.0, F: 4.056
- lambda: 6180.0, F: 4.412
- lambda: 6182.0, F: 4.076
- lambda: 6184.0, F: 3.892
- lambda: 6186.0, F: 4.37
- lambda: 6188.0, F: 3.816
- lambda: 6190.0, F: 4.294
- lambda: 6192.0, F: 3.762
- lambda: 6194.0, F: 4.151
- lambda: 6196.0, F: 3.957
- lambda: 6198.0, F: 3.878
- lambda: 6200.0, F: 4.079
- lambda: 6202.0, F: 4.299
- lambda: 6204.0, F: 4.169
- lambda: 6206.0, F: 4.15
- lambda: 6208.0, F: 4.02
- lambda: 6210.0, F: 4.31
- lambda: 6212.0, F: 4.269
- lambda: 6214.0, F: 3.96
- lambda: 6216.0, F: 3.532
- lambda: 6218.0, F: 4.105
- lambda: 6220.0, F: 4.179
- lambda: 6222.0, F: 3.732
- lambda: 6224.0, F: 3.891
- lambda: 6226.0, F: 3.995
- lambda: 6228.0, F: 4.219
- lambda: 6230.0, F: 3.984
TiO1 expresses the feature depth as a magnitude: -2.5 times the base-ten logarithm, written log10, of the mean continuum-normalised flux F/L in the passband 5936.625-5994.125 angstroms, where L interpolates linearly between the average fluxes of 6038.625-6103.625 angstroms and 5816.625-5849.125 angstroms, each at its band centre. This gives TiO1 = 0.03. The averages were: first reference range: 4.27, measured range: 4.16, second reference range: 4.26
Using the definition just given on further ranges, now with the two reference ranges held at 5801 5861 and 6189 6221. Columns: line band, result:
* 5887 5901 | 0.145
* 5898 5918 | 0.046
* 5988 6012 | 0.008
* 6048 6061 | -0.027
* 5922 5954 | 0.024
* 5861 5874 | 0.027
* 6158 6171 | 0.116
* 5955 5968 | -0.017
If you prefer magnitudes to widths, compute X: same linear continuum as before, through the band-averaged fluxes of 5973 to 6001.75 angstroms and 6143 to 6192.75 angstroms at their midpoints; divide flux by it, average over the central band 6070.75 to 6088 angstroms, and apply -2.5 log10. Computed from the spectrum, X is -0.09 mag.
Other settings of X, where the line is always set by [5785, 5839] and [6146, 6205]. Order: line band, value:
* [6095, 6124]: -0.03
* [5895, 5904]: 0.13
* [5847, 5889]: 0.03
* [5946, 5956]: 0.02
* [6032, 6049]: -0.08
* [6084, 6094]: -0.03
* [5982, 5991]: 0.03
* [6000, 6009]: 0.00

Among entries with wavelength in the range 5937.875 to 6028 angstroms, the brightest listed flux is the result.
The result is 4.617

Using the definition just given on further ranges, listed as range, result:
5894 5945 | 4.558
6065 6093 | 4.803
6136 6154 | 4.428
